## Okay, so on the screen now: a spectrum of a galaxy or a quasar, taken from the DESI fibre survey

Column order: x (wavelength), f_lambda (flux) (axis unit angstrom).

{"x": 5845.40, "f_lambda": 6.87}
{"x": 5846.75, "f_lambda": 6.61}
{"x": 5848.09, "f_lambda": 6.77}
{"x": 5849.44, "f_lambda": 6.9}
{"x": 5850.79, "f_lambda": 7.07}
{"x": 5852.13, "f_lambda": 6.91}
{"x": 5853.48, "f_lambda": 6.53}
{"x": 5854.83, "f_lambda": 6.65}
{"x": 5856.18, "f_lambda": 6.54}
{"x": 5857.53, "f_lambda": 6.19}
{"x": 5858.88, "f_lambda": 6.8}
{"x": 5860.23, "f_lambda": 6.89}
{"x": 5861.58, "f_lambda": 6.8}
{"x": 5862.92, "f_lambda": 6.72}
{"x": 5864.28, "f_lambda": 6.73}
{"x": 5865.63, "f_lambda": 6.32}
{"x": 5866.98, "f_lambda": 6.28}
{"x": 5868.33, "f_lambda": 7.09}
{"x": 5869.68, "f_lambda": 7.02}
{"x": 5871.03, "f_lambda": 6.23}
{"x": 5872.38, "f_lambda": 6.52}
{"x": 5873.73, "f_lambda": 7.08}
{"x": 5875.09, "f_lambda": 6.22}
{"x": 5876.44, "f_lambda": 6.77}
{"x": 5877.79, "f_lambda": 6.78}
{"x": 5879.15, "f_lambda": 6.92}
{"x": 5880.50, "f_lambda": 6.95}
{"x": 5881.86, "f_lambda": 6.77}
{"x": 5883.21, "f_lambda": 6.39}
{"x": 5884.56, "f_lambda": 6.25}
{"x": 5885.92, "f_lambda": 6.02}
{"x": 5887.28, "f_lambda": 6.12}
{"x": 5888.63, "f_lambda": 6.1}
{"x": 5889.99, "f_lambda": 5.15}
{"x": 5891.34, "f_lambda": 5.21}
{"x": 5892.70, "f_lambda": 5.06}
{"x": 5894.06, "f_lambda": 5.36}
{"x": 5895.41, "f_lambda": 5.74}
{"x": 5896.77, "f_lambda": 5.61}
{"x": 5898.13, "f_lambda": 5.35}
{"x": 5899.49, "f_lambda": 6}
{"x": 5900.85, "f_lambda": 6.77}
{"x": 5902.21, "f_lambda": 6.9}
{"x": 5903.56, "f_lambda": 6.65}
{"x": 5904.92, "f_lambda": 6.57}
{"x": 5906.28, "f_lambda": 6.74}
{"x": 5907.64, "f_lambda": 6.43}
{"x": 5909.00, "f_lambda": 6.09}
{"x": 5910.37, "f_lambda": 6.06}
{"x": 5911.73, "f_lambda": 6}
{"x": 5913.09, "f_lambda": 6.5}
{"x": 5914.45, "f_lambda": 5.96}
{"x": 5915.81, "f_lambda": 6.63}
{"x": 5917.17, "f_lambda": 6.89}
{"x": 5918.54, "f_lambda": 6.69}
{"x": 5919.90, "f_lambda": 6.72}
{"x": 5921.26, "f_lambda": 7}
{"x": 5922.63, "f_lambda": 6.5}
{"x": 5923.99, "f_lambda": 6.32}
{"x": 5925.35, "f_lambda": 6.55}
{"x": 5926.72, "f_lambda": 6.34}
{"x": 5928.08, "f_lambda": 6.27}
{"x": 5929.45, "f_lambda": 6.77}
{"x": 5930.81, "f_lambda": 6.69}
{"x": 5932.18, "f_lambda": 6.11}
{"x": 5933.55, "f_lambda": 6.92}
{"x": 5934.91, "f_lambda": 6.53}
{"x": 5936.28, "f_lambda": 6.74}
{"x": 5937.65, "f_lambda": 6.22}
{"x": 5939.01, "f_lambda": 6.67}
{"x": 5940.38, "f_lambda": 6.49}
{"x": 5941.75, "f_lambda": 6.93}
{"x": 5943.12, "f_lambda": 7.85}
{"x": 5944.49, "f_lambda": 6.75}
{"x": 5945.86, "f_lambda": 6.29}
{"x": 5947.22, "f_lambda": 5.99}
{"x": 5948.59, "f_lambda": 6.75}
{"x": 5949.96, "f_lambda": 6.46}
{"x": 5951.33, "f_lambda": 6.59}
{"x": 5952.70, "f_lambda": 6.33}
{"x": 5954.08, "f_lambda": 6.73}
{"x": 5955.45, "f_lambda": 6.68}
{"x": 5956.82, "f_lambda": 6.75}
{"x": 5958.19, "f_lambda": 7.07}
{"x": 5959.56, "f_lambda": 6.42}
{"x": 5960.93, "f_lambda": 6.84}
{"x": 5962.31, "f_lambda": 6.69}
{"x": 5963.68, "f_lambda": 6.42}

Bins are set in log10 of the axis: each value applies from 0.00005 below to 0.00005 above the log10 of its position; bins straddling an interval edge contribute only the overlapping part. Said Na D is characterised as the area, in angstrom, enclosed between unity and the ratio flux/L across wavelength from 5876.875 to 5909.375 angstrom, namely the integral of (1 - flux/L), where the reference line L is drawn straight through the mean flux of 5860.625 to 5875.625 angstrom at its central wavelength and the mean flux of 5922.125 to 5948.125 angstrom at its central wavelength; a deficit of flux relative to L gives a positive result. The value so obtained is 2.2 angstrom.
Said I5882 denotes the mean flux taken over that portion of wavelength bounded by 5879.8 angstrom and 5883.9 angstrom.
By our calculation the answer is 6.71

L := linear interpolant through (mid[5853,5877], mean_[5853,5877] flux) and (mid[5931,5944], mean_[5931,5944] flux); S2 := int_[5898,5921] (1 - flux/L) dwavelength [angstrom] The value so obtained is 0.8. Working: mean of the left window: 6.63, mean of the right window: 6.71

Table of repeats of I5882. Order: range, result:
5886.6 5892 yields 5.65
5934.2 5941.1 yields 6.54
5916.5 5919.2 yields 6.77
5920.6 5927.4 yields 6.54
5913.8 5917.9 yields 6.49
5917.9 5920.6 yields 6.72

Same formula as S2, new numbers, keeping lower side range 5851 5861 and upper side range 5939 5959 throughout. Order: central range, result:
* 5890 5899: 1.7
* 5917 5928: 0.1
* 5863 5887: 0.2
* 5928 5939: 0.2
